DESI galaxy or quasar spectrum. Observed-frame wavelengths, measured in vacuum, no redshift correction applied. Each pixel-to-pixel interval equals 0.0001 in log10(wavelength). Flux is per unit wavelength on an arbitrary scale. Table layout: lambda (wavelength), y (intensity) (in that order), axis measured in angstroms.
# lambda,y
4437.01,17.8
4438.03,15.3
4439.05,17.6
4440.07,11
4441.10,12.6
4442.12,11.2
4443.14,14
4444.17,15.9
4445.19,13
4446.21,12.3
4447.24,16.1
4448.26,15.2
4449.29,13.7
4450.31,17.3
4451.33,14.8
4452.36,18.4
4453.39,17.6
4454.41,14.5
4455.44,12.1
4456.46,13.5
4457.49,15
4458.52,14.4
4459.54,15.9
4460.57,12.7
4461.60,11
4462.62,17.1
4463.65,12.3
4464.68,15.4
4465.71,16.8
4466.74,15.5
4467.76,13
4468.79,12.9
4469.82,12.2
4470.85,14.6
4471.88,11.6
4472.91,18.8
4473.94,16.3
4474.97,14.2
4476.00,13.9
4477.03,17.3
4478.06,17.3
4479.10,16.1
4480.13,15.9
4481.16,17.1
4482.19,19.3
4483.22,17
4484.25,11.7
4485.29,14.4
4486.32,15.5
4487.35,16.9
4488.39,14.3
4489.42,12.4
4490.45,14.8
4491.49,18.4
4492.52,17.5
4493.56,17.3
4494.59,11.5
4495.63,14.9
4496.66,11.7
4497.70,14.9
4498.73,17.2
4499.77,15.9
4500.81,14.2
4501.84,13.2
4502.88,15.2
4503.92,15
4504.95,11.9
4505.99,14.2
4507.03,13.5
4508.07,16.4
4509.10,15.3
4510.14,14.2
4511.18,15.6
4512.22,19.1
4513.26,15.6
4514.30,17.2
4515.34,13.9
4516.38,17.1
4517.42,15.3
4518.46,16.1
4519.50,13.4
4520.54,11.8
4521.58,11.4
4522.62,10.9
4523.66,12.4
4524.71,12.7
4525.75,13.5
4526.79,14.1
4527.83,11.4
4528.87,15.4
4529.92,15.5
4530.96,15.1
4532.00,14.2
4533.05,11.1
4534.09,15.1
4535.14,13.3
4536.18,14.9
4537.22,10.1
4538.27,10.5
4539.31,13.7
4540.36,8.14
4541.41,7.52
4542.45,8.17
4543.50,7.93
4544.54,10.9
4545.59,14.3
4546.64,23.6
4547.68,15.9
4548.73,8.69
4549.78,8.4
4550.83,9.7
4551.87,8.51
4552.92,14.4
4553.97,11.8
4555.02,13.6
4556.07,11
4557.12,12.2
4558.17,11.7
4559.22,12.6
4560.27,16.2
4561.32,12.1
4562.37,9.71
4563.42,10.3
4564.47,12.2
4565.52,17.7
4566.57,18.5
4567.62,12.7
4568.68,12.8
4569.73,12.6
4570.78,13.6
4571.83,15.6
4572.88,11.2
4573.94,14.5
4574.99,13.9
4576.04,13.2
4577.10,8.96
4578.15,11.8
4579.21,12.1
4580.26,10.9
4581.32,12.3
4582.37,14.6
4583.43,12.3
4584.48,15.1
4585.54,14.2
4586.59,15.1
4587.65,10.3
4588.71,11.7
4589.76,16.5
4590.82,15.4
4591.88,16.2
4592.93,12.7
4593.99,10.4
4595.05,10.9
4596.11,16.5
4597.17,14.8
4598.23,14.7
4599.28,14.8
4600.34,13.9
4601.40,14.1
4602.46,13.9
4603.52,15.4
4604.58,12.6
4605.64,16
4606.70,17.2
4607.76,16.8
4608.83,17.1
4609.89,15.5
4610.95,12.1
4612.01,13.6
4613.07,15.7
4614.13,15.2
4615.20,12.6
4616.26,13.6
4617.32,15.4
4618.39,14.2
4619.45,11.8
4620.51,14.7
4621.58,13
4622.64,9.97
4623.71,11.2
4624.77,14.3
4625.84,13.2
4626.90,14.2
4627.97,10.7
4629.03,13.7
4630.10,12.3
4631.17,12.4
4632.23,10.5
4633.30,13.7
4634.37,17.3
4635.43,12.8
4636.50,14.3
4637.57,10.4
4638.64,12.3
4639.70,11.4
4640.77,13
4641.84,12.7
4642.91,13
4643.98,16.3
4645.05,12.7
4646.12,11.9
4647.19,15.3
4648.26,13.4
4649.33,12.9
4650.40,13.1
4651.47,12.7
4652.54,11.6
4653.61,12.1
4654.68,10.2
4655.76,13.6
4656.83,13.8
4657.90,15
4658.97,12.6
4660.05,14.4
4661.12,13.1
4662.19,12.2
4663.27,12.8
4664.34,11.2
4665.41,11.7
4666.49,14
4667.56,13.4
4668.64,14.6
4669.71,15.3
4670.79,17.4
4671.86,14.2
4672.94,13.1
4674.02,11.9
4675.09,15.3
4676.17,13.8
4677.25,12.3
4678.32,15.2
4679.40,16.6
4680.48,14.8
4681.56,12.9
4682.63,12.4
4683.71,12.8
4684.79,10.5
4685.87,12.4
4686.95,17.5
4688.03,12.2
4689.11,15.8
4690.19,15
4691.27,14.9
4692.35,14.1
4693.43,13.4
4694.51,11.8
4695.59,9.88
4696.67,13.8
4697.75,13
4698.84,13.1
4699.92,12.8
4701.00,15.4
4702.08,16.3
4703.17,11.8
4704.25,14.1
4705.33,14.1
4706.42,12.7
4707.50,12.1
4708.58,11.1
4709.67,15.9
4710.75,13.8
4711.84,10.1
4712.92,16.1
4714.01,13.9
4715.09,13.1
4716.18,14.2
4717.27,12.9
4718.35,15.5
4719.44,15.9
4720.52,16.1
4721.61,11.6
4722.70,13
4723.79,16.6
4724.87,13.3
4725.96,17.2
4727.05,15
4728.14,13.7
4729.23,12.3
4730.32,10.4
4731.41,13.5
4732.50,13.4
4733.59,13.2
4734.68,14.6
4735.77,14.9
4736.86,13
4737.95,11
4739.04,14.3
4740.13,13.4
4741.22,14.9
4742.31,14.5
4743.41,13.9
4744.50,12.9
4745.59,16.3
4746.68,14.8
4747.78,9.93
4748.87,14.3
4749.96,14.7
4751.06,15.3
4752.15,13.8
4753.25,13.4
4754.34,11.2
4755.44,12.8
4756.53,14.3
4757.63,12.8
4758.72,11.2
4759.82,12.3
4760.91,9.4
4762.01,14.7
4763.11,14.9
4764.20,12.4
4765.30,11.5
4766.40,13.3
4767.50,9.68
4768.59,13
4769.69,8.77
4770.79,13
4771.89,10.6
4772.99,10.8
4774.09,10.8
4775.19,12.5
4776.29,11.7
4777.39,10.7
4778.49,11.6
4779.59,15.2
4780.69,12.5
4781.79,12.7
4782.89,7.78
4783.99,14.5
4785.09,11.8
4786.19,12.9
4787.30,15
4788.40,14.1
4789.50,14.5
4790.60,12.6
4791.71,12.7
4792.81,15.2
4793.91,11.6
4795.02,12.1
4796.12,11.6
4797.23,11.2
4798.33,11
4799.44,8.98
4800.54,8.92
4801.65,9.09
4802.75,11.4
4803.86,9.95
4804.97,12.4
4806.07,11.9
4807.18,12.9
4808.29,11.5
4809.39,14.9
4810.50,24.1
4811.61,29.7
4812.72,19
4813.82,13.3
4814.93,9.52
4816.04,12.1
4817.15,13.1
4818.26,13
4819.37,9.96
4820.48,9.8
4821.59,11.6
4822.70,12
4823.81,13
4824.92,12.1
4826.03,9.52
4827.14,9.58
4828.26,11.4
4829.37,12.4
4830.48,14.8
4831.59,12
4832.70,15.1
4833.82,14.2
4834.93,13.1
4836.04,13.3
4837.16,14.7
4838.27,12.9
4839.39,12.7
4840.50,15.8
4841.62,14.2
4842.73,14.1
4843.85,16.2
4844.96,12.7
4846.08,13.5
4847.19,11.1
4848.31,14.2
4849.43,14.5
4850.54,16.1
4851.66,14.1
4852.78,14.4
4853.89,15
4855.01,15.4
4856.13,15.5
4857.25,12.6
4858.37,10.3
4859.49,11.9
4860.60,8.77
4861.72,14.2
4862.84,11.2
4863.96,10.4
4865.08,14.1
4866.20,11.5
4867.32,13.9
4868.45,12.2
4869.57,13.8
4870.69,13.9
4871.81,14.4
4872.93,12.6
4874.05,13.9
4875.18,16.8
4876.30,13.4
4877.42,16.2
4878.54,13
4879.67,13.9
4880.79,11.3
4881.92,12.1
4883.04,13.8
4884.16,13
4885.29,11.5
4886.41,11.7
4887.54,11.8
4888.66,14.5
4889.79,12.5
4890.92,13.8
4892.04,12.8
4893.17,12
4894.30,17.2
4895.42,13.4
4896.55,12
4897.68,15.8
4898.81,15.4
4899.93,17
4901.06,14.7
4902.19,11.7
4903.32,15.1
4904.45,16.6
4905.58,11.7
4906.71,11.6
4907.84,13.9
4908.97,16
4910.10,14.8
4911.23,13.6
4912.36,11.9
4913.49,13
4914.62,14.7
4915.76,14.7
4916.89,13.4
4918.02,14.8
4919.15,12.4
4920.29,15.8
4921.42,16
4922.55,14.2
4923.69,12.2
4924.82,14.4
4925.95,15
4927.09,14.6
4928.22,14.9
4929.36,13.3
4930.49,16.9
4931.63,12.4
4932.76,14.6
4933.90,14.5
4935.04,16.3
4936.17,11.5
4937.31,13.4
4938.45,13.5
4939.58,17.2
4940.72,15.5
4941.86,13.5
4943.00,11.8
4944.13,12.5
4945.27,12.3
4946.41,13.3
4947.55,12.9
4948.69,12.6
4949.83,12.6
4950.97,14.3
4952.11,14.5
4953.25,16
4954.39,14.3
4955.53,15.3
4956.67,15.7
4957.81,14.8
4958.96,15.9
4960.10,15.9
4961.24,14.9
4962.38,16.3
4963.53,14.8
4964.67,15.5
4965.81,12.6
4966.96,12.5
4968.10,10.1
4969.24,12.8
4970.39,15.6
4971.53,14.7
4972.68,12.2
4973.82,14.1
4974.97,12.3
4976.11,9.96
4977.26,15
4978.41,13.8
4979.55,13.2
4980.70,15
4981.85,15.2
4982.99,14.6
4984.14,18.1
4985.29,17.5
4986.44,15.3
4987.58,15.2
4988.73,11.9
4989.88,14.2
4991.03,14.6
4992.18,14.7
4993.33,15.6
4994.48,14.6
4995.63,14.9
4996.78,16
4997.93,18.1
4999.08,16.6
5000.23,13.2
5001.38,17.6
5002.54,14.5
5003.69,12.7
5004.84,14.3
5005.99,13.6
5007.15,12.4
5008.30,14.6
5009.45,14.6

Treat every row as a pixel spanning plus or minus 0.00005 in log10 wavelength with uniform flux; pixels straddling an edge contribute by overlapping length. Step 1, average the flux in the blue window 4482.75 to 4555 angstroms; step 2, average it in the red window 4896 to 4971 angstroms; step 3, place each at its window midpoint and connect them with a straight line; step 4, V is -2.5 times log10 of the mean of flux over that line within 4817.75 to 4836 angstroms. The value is 0.16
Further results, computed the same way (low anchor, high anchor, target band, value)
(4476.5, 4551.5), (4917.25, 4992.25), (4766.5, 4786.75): 0.205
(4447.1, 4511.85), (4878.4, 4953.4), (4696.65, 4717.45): 0.067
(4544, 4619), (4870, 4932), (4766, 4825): 0.098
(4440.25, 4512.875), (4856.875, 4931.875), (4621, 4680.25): 0.089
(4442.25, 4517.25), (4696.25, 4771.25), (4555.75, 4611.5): 0.058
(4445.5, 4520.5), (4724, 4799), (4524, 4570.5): 0.155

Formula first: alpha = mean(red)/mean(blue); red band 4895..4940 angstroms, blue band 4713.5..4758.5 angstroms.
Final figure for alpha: 1.0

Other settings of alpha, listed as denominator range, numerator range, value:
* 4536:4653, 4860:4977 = 1.05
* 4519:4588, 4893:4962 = 1.13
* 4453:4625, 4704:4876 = 0.95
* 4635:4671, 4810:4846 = 1.05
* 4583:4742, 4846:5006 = 1.03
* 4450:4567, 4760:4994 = 0.96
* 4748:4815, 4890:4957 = 1.10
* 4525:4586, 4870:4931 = 1.10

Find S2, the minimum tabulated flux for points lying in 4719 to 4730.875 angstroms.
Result 10.4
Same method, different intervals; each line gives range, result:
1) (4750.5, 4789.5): 7.78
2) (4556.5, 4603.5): 8.96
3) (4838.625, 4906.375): 8.77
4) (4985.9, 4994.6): 11.9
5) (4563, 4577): 10.3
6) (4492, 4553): 7.52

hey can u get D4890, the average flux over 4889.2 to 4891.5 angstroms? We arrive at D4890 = 13.1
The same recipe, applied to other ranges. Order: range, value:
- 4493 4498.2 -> 14.1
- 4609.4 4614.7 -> 14.4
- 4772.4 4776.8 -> 11.4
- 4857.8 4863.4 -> 11.3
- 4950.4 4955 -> 14.8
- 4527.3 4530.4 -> 14.1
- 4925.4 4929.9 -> 14.4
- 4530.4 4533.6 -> 13.5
